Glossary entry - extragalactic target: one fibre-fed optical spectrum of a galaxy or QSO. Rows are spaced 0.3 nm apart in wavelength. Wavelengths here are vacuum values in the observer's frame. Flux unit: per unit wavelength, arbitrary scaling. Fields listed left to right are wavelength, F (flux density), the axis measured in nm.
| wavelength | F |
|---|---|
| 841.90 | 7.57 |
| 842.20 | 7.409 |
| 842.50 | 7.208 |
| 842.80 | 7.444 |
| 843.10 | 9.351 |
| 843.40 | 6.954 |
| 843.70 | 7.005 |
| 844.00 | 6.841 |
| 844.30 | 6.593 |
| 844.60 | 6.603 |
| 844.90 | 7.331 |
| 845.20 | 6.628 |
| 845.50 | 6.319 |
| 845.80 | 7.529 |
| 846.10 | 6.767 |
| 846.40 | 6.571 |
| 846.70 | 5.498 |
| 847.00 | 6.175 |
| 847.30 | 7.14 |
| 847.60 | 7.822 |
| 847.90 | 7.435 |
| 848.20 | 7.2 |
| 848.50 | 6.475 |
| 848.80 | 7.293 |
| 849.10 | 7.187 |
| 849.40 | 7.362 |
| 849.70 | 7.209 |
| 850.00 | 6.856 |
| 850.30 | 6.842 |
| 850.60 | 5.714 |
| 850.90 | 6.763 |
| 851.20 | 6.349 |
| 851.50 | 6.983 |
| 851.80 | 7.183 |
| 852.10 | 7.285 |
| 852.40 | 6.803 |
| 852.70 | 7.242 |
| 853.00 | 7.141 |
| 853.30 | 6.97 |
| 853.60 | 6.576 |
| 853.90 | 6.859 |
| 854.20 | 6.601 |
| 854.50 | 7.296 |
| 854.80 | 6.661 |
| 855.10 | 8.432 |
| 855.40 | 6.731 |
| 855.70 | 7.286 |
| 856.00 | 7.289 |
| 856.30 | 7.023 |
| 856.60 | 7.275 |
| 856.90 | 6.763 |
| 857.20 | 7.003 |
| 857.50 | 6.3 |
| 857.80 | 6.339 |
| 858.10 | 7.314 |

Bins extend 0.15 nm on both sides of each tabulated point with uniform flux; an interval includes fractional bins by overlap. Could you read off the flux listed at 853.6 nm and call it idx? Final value 6.576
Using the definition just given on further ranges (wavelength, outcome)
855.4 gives 6.731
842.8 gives 7.444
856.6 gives 7.275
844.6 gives 6.603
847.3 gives 7.14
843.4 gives 6.954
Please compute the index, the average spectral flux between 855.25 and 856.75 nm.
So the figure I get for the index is 7.12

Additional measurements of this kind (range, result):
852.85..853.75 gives 6.9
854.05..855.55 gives 7.14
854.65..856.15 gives 7.28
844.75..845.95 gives 6.95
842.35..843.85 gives 7.59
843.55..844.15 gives 6.92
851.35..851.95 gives 7.08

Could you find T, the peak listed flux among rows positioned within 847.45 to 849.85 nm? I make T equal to 7.822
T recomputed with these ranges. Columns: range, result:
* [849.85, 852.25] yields 7.285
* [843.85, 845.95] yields 7.529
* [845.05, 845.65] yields 6.628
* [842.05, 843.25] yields 9.351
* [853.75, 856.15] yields 8.432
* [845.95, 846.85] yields 6.767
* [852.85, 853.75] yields 7.141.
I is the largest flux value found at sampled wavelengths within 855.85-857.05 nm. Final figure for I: 7.289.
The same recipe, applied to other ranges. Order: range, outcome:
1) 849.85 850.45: 6.856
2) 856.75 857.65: 7.003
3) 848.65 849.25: 7.293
